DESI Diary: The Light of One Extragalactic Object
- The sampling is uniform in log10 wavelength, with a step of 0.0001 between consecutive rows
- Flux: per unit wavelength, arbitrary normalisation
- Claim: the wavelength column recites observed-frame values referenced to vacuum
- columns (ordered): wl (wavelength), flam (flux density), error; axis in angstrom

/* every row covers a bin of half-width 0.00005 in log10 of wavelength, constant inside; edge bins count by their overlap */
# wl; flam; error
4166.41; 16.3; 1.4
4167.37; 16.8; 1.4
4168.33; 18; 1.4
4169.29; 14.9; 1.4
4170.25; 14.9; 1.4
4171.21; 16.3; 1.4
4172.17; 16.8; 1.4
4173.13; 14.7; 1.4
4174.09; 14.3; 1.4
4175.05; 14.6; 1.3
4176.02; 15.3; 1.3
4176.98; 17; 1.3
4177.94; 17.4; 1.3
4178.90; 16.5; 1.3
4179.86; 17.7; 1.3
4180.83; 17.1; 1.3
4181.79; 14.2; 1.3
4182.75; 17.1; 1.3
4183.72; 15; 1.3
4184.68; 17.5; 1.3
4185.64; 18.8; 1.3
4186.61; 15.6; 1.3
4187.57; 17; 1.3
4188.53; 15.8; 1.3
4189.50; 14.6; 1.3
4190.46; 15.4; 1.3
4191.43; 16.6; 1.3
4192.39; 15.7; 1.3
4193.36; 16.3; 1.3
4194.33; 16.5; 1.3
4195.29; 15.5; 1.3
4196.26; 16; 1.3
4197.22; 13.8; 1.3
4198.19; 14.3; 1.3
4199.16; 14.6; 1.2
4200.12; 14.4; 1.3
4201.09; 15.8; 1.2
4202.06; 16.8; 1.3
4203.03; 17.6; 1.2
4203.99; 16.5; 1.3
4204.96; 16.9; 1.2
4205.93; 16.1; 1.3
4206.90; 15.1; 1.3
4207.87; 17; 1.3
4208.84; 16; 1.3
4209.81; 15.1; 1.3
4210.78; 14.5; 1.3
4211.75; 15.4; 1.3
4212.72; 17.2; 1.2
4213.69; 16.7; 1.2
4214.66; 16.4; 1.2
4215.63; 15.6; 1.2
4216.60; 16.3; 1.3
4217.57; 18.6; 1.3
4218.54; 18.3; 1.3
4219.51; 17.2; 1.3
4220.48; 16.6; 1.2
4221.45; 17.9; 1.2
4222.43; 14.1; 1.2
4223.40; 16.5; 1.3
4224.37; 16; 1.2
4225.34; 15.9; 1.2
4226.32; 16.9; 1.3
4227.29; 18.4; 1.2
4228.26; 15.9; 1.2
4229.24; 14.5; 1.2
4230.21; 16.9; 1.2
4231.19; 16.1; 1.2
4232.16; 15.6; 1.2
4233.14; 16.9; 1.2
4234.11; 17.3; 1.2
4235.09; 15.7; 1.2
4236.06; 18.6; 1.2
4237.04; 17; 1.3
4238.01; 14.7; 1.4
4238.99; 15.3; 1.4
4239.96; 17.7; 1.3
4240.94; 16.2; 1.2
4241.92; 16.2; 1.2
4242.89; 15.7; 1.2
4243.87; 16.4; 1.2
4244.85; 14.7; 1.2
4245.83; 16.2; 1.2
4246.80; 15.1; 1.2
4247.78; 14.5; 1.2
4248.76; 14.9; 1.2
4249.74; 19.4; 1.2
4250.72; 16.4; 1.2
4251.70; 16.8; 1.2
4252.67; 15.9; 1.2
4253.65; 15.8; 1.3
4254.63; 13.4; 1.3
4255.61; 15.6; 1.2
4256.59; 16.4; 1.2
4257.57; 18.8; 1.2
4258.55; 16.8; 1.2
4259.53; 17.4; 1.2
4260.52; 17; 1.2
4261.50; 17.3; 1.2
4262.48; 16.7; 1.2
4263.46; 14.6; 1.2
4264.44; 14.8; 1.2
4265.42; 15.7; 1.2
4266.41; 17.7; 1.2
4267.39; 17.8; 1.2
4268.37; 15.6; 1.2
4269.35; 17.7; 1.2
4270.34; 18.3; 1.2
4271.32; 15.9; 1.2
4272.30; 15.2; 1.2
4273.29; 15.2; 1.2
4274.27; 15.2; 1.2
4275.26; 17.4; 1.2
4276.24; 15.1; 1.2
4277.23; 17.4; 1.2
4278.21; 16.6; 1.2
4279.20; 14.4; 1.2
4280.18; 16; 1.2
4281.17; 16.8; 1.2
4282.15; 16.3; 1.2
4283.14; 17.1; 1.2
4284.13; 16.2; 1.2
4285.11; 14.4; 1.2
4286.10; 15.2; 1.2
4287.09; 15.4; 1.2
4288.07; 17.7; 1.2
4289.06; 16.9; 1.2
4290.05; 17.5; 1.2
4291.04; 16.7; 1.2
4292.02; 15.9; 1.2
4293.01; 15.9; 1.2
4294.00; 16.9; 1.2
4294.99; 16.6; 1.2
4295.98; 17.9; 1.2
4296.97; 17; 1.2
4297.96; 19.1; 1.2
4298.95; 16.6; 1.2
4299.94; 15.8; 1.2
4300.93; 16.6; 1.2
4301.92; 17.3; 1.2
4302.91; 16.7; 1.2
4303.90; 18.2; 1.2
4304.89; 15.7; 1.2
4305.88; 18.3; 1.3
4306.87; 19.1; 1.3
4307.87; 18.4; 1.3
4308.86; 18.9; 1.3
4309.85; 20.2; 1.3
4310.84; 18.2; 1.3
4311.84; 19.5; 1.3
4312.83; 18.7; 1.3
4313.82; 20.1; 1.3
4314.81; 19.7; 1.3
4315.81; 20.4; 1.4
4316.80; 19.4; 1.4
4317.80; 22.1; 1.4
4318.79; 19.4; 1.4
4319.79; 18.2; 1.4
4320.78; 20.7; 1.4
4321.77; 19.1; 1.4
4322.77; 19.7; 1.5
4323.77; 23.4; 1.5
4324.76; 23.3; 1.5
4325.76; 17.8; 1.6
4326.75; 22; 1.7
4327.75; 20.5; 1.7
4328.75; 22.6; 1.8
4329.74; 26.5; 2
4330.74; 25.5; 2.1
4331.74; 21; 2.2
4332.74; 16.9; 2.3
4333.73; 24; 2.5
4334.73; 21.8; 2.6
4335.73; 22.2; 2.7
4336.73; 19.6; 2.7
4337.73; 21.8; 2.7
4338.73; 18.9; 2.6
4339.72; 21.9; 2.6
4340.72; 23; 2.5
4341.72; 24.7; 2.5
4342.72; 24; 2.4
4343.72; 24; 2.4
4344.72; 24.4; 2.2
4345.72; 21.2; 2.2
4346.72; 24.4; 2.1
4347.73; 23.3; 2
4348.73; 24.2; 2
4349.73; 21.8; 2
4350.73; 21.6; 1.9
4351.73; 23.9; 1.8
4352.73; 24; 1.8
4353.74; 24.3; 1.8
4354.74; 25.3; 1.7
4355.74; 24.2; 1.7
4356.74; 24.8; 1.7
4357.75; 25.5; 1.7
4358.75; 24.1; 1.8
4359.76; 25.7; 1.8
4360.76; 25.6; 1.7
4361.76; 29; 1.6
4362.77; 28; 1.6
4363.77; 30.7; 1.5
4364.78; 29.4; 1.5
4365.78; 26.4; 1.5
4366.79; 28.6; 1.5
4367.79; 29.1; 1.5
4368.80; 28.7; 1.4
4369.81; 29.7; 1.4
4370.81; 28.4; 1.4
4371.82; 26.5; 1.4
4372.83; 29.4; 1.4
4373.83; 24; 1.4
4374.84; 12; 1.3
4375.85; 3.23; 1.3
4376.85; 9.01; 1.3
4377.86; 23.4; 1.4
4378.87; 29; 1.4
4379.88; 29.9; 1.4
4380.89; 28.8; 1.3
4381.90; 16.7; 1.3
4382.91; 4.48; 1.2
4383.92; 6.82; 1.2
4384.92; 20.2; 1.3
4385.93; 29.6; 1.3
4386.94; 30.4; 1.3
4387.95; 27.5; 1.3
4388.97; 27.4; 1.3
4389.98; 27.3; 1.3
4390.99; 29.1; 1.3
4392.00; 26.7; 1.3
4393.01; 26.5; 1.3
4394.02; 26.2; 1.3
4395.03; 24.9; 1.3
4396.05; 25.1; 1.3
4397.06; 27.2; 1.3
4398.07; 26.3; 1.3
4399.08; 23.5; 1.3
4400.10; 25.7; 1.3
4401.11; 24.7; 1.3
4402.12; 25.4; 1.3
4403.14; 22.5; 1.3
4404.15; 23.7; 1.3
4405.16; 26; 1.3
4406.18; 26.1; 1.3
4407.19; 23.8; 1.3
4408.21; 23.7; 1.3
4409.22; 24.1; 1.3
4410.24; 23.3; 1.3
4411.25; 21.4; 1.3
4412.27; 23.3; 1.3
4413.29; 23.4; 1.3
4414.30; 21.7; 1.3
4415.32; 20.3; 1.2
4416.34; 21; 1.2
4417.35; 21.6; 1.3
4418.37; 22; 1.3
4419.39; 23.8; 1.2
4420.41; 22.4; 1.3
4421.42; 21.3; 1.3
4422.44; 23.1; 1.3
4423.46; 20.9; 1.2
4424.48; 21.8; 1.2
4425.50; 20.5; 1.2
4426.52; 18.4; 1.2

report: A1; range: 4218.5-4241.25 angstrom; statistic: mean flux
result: 16.5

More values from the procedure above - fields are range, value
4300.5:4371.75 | 22.5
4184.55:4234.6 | 16.2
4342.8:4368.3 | 25.3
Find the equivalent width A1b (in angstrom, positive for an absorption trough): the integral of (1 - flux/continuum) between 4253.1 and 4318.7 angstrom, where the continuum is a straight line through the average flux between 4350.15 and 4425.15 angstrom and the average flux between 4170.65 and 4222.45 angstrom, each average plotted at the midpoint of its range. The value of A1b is 9.1 angstrom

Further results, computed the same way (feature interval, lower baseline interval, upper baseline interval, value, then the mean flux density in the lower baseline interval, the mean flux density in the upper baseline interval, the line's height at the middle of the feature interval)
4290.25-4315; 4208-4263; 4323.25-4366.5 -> 3.7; 16.4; 23.7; 20.9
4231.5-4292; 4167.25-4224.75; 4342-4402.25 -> 9.1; 16.1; 24.3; 19.2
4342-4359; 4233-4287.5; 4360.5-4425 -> -1.9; 16.2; 23.9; 21.5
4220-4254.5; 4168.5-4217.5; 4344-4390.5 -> 3.4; 16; 24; 18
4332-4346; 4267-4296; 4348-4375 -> 0.7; 16.3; 25.9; 23.2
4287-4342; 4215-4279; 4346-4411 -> 2.9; 16.4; 24.4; 20.5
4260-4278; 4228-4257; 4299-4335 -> 1.1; 16.1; 19.8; 17.4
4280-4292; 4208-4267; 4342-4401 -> 1.8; 16.3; 24.3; 19.2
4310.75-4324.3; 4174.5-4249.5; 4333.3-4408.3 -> 0.9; 16.2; 24.1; 21.4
